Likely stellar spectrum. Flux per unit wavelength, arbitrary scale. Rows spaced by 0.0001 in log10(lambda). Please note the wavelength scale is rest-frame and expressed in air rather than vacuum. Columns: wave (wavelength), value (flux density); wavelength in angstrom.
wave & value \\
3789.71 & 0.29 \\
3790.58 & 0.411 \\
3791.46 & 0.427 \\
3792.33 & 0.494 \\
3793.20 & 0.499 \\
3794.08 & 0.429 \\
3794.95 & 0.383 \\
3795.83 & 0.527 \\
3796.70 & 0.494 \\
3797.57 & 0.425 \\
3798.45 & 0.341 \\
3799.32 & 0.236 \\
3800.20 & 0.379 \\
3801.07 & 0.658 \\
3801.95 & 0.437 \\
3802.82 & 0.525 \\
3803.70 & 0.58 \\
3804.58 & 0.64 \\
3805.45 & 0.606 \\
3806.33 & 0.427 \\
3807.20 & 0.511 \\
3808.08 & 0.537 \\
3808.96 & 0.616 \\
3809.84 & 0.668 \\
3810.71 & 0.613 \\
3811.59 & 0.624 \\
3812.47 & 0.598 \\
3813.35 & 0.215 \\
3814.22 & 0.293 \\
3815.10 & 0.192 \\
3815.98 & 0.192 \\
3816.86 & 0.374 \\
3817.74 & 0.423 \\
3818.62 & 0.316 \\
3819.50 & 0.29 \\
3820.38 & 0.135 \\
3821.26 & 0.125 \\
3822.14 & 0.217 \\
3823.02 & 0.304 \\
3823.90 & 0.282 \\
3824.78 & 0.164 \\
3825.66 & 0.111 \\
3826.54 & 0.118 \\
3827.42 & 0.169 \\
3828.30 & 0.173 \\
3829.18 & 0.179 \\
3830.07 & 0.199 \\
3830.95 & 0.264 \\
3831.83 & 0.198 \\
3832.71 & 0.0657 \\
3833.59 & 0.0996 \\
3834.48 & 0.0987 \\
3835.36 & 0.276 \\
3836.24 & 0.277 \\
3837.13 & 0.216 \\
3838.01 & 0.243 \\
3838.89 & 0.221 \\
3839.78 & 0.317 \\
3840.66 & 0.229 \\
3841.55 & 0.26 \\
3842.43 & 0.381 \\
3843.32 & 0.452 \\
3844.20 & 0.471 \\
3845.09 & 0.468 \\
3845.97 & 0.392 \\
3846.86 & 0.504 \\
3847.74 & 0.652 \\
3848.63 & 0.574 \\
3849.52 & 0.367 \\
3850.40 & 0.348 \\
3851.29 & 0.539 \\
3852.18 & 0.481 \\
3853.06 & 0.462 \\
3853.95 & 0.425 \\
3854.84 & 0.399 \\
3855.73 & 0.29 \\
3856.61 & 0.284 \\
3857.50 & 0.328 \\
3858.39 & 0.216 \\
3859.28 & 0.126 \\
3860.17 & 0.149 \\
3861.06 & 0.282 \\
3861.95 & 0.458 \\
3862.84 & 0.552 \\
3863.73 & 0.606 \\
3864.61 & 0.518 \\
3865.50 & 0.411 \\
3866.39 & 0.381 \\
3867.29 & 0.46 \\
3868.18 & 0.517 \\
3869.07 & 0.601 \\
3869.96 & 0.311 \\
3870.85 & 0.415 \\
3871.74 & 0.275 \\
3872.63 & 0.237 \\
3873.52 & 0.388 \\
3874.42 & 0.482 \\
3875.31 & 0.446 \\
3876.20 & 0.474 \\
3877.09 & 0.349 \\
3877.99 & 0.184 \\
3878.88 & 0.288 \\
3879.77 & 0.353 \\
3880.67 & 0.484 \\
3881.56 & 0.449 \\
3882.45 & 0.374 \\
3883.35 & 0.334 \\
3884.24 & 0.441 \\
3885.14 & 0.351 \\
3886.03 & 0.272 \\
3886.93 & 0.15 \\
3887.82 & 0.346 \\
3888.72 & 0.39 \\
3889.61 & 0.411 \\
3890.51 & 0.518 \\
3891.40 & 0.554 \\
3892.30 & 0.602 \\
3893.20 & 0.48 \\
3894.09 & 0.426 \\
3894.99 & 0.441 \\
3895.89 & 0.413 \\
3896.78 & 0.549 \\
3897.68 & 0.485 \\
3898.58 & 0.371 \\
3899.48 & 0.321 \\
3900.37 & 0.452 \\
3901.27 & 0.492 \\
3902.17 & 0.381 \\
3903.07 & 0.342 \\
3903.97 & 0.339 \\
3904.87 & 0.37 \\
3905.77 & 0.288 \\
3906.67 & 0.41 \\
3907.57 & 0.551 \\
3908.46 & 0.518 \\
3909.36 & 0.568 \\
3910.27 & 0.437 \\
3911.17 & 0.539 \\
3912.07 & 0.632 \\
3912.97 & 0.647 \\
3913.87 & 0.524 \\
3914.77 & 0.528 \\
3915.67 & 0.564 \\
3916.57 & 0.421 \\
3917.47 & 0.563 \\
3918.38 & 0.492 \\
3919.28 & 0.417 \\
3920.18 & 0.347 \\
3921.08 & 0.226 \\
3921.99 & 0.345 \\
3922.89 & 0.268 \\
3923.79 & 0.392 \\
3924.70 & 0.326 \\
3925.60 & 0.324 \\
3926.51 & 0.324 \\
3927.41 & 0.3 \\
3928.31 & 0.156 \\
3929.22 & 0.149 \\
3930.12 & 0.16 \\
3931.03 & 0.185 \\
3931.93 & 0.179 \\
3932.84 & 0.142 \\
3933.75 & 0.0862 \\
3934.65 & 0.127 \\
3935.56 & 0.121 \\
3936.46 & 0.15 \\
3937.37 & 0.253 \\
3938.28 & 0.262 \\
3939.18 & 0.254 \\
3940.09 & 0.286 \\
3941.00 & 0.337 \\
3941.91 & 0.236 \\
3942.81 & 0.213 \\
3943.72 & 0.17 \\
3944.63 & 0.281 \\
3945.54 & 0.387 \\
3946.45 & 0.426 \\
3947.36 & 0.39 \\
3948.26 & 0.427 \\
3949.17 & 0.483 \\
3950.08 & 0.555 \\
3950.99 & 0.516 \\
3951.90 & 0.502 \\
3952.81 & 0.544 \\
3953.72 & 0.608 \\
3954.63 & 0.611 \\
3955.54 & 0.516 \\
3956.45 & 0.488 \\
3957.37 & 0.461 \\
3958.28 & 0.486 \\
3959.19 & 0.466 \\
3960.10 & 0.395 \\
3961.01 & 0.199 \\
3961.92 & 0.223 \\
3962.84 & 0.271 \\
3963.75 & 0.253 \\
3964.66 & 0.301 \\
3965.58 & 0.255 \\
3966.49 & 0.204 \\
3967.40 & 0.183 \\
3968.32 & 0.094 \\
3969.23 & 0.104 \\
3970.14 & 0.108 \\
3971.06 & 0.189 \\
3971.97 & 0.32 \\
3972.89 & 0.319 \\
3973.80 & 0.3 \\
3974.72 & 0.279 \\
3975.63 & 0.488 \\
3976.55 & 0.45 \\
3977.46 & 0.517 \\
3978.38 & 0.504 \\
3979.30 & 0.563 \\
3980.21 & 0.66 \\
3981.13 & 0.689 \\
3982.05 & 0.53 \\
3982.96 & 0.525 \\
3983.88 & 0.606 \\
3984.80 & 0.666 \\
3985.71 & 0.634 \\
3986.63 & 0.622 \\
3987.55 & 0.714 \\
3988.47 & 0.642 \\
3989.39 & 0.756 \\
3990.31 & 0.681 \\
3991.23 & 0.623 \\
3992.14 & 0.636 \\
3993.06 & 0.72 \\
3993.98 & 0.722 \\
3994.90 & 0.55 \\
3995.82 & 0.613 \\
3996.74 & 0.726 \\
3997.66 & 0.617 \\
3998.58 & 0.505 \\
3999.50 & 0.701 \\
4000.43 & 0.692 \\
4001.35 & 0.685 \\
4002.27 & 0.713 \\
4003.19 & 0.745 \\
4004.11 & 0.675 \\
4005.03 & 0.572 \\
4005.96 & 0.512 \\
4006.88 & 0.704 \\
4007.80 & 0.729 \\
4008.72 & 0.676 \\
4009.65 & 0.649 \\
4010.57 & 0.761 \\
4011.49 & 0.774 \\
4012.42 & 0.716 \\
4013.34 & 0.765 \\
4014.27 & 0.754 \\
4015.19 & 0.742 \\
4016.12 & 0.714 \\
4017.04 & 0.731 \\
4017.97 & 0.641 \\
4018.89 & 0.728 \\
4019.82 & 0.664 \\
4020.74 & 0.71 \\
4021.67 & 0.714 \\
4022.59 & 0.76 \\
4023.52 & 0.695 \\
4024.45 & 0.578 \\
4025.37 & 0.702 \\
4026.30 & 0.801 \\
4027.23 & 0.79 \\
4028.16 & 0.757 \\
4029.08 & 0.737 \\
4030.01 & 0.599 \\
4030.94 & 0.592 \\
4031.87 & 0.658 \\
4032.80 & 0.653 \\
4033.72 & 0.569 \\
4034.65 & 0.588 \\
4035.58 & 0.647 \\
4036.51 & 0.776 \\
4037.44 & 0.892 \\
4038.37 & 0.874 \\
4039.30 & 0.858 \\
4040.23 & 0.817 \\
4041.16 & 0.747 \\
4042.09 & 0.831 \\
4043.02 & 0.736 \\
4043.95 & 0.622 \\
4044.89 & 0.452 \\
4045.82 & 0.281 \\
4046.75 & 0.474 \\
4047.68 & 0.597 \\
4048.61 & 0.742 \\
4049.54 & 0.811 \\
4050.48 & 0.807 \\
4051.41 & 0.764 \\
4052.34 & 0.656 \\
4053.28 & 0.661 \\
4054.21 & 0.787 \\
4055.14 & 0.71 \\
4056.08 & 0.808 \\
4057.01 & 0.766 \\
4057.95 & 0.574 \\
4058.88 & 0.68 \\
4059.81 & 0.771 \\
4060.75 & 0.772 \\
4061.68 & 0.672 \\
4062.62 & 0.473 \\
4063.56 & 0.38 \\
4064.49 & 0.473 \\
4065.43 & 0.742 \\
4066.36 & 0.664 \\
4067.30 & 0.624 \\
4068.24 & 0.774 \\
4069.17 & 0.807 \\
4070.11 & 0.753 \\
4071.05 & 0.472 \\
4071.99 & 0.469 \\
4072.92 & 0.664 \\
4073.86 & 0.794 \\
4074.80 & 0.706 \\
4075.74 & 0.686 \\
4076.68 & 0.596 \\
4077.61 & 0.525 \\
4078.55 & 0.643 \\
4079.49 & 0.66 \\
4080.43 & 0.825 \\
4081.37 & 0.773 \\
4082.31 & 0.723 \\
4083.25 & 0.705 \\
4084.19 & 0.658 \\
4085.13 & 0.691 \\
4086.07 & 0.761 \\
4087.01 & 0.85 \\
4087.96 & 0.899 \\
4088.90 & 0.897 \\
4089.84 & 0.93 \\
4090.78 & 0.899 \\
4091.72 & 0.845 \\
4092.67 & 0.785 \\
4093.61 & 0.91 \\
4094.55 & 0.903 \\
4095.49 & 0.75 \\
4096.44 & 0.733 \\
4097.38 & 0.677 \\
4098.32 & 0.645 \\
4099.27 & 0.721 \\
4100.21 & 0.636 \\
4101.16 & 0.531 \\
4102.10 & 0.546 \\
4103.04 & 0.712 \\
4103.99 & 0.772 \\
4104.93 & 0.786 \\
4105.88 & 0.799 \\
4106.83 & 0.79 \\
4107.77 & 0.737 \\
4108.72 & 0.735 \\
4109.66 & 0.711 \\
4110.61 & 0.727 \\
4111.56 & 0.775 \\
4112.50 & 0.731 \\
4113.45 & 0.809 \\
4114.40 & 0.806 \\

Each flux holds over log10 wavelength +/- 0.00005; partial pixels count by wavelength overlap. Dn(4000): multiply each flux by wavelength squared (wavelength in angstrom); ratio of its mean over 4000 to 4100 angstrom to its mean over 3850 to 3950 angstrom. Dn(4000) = 2.04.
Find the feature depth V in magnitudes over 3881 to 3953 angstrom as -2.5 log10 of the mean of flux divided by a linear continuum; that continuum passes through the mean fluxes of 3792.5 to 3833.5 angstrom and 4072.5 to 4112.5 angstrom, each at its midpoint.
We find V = 0.31 mag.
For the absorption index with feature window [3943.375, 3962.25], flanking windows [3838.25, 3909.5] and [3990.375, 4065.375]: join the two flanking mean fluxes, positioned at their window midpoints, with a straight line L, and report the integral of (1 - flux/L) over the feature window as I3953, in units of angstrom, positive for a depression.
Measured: 3.72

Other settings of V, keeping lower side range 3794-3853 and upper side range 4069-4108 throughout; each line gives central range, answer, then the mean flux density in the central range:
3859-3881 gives 0.09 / 0.391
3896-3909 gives 0.12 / 0.42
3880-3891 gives 0.18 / 0.377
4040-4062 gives -0.02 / 0.688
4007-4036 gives -0.10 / 0.697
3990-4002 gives -0.09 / 0.652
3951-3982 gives 0.41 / 0.384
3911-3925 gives 0.09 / 0.452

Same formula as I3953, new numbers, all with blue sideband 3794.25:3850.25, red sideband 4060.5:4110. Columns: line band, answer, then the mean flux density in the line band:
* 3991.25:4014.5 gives -2.9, 0.675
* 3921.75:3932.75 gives 5.4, 0.253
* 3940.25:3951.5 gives 3.4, 0.367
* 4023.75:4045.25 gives -2.2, 0.709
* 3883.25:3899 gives 1.0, 0.421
